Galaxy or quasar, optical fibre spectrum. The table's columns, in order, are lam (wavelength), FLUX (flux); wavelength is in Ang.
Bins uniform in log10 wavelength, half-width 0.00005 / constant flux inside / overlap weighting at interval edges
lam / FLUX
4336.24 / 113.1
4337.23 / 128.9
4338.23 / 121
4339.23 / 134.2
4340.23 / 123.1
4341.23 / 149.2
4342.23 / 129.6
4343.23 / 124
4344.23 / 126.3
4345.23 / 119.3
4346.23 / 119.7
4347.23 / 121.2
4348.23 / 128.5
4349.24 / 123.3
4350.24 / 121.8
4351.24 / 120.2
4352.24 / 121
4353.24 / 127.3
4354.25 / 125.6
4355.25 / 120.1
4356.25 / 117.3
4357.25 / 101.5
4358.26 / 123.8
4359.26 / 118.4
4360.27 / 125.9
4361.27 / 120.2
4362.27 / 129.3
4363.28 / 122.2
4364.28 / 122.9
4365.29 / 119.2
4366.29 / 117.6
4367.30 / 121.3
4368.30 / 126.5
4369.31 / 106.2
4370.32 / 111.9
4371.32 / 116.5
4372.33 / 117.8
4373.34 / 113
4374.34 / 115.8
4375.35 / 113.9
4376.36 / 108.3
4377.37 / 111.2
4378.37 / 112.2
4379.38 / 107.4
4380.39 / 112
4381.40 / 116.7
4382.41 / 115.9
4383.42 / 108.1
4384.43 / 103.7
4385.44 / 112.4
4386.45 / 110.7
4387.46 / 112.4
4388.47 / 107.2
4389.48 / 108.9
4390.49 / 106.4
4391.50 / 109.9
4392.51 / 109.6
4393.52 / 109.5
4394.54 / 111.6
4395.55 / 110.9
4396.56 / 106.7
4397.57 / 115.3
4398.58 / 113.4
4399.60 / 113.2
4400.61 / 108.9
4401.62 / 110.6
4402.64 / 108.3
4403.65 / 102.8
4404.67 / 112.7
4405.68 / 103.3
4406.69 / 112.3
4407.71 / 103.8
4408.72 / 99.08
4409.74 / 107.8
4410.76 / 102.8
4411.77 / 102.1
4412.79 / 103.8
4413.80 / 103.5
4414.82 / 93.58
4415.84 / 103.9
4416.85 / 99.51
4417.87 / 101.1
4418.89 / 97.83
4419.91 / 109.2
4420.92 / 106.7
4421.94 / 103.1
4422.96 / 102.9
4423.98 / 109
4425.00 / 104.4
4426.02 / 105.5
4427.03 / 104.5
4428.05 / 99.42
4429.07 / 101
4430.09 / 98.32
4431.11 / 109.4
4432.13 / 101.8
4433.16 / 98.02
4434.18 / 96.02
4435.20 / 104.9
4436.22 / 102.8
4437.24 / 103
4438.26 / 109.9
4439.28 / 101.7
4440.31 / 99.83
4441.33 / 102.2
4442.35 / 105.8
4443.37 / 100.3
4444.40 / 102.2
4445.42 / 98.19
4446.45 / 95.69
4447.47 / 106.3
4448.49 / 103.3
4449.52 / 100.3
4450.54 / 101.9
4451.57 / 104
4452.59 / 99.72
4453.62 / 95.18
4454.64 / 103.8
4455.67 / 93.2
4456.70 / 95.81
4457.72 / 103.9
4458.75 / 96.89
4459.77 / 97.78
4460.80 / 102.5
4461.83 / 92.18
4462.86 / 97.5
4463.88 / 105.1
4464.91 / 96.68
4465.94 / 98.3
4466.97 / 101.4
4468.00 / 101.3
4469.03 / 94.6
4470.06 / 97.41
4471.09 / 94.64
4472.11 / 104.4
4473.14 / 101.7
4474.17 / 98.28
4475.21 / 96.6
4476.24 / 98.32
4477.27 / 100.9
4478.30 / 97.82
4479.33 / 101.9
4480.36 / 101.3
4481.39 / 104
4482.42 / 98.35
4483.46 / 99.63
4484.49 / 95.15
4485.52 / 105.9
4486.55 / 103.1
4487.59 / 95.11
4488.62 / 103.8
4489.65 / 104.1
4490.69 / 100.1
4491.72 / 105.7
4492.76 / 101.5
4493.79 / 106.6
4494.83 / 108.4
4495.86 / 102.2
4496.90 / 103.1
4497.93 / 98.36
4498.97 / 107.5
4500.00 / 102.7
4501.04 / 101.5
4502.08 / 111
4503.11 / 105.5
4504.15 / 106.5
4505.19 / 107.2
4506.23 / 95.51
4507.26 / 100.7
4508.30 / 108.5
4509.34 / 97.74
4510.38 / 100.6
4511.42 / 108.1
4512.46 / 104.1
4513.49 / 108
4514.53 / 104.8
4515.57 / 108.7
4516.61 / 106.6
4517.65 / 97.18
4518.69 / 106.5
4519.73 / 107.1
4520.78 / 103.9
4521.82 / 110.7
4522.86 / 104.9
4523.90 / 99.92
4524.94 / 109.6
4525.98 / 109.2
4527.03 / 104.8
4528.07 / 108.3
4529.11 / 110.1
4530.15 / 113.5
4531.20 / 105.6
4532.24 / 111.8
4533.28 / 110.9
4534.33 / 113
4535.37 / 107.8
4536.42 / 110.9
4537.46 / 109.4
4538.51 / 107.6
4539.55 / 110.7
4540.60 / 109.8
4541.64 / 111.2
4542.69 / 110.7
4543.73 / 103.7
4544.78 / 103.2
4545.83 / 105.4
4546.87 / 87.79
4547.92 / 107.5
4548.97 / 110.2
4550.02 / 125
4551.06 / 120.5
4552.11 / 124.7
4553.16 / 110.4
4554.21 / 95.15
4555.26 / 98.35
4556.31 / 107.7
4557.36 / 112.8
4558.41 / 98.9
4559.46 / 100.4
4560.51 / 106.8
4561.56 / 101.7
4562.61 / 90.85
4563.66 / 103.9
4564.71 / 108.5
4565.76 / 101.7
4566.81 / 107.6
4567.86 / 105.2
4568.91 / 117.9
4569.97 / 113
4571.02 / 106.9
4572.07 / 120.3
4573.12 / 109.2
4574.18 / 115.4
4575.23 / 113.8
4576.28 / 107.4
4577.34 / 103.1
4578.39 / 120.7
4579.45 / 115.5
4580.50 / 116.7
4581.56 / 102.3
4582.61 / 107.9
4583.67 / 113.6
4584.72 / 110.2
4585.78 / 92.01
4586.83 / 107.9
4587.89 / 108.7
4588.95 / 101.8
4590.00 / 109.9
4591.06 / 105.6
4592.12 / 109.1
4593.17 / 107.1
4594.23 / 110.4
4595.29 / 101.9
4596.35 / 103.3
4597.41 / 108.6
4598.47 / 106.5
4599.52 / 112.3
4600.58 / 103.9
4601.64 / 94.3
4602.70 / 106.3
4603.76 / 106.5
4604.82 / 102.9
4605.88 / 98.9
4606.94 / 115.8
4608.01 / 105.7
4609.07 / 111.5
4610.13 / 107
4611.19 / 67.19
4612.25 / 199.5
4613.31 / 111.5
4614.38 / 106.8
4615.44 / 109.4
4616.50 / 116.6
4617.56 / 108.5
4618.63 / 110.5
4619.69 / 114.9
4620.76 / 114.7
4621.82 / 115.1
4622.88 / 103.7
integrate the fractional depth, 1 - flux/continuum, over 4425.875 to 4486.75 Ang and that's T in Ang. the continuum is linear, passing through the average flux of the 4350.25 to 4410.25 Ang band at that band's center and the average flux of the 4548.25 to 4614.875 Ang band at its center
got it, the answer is 6.1 Ang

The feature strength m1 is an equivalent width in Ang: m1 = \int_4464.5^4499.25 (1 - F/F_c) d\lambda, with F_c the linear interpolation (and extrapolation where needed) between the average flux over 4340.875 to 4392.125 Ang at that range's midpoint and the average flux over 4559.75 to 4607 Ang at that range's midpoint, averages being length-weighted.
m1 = 3.5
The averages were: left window 118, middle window 101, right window 107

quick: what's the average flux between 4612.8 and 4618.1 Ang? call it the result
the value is 110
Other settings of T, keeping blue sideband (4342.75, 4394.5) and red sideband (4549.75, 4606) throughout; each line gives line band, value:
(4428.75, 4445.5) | 1.67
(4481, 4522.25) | 2.68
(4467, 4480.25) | 1.52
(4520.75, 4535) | 0.17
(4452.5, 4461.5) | 1.13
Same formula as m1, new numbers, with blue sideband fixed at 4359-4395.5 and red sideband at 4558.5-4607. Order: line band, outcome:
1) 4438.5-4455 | 1.5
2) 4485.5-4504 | 1.1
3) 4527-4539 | -0.1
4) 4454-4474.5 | 2.3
